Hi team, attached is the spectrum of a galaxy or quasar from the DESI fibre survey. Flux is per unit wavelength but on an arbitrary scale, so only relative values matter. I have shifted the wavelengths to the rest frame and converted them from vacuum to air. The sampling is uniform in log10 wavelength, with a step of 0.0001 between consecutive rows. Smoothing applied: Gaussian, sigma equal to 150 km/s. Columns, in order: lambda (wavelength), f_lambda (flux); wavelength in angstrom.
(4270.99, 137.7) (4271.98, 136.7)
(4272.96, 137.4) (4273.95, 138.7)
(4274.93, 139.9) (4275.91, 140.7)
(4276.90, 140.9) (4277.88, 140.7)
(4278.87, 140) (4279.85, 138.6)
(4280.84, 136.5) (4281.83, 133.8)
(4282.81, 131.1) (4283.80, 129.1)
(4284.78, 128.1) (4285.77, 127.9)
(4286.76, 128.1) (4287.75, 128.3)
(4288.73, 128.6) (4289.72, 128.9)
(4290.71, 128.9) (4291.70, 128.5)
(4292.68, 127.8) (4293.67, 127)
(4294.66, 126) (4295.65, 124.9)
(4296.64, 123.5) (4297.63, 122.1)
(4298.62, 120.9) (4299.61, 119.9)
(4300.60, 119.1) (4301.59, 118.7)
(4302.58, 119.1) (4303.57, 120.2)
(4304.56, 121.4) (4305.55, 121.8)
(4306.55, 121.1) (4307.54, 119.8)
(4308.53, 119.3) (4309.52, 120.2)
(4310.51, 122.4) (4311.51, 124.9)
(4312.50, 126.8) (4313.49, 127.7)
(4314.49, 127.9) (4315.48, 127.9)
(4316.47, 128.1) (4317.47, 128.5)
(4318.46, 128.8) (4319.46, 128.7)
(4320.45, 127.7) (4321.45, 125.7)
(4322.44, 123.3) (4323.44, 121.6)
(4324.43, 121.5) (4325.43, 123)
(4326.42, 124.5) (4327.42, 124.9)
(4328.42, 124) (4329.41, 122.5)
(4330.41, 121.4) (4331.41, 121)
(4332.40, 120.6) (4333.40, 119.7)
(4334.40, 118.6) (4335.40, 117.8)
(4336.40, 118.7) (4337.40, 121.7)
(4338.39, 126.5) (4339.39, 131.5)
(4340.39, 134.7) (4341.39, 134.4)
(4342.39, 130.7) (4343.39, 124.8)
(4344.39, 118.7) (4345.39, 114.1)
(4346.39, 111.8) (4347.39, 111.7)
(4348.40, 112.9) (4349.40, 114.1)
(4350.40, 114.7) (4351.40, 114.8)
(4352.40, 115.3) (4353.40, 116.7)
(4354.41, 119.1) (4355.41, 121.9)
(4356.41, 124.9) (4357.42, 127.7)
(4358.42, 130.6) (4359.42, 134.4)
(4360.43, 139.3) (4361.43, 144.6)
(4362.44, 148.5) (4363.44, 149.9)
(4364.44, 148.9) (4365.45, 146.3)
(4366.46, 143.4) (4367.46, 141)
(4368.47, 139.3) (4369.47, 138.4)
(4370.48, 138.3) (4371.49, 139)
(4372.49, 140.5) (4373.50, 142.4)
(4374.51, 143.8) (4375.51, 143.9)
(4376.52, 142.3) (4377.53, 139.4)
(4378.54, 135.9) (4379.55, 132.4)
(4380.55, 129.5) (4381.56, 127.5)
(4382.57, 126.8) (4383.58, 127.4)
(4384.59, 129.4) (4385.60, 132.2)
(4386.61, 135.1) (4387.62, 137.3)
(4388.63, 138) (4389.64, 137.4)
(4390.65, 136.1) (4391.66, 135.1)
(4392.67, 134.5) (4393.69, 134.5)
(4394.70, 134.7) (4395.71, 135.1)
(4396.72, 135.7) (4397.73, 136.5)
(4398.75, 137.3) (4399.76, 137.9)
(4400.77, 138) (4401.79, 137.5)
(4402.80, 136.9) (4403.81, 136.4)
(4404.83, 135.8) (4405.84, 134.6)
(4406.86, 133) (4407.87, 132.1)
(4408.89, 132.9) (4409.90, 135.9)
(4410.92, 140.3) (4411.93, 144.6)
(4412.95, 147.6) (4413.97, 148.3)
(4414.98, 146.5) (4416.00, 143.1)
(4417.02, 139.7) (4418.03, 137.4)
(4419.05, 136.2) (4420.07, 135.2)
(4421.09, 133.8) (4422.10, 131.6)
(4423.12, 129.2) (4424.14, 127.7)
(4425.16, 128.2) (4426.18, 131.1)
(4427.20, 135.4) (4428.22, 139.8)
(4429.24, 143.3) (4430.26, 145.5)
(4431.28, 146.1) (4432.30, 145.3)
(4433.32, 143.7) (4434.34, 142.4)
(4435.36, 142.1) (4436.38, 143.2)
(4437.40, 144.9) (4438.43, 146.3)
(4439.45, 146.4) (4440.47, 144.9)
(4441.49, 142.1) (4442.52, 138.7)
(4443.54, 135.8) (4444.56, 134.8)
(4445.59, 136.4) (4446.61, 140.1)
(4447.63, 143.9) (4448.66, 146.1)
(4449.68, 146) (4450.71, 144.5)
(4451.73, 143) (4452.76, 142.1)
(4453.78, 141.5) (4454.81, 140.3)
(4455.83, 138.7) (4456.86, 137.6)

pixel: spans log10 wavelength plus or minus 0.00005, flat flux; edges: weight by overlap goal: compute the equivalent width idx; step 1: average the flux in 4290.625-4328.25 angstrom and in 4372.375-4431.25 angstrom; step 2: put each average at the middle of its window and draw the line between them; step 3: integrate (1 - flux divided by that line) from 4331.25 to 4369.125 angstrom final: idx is 0.7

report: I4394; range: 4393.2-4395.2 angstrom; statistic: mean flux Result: 135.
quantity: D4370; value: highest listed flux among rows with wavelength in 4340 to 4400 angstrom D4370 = 149.9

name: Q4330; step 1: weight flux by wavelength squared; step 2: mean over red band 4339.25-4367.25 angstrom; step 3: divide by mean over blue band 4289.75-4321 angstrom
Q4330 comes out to 1.1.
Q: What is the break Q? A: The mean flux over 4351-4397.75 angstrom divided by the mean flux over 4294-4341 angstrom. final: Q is 1.1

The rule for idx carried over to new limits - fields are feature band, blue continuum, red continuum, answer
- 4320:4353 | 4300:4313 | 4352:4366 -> 1.72 angstrom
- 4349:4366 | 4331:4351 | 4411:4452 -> -0.77 angstrom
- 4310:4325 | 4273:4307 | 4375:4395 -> 0.49 angstrom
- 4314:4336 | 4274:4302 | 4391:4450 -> 1.38 angstrom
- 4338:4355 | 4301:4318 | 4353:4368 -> 1.54 angstrom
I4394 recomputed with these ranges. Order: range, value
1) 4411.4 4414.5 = 147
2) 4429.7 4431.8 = 146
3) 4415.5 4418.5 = 140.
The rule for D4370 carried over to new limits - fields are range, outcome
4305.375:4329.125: 128.8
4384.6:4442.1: 148.3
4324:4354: 134.7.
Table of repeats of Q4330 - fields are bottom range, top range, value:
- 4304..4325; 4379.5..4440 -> 1.15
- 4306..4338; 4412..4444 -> 1.19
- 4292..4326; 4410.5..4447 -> 1.19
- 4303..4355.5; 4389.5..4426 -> 1.16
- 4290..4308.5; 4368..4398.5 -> 1.15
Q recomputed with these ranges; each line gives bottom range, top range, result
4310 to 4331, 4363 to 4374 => 1.14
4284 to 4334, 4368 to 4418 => 1.10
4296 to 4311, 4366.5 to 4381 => 1.15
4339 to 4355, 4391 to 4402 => 1.13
